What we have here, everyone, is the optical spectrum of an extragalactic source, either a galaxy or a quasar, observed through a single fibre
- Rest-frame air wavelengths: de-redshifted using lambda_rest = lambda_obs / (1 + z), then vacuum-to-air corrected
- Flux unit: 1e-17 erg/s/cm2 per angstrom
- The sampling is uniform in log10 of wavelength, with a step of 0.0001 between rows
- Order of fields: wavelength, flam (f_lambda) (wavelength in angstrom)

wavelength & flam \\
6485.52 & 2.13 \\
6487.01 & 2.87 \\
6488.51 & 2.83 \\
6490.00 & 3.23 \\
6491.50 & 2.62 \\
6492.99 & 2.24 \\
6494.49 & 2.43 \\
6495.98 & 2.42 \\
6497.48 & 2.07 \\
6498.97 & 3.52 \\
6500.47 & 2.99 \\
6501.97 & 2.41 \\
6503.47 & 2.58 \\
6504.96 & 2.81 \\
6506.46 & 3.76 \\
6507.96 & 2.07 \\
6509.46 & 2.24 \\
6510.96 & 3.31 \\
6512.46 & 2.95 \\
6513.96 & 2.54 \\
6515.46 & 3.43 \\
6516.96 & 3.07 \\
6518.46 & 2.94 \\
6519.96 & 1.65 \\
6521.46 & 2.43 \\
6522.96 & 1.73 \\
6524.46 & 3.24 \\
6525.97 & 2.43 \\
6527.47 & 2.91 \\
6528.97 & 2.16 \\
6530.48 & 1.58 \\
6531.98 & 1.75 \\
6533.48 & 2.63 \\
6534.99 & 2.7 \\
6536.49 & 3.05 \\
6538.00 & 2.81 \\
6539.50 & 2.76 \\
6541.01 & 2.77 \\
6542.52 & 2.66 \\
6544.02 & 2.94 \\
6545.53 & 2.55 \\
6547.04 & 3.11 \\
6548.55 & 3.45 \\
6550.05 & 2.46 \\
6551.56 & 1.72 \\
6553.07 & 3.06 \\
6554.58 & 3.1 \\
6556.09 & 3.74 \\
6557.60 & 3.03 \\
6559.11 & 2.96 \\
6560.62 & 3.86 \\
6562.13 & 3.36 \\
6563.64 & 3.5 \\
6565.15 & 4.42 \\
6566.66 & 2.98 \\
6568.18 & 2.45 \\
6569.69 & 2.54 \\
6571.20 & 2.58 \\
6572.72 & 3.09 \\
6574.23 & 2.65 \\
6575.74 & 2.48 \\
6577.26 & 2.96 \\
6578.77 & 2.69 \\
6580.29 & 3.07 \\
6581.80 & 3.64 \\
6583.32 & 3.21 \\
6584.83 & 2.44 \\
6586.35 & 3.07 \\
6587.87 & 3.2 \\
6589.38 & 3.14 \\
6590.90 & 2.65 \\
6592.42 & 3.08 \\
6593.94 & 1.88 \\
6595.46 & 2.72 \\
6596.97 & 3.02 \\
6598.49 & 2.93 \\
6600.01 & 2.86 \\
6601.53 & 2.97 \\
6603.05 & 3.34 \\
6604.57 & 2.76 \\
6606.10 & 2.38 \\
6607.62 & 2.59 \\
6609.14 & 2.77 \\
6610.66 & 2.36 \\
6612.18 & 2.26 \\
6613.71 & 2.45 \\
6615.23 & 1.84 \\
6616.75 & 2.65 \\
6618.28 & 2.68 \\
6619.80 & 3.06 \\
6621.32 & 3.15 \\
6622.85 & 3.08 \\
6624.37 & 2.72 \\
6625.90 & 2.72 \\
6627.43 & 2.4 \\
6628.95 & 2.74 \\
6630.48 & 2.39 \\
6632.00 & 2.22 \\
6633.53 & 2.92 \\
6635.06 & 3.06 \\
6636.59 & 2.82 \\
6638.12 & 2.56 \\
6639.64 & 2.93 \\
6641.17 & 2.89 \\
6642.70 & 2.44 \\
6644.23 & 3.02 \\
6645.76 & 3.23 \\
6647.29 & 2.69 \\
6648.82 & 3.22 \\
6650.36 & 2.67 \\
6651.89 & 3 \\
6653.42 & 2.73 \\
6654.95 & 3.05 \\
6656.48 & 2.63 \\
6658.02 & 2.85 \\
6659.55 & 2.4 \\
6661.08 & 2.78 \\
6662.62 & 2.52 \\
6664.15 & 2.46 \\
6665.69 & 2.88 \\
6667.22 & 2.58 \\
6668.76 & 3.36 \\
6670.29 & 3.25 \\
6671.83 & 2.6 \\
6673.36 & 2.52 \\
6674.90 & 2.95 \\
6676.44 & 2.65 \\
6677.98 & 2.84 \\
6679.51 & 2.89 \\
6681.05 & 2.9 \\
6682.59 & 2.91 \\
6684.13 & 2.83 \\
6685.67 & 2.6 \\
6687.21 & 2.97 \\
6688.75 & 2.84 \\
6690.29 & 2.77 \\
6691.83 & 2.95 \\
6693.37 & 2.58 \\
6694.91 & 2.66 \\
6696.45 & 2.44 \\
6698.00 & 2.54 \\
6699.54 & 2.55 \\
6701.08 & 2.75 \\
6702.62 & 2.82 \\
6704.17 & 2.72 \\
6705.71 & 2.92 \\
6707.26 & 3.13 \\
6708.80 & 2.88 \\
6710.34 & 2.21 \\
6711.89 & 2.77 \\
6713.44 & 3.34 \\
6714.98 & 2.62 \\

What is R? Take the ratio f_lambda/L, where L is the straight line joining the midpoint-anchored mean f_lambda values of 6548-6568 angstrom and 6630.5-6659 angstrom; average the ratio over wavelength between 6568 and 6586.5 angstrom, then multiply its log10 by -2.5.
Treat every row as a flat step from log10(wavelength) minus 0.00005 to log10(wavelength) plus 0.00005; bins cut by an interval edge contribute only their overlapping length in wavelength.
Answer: 0.09 mag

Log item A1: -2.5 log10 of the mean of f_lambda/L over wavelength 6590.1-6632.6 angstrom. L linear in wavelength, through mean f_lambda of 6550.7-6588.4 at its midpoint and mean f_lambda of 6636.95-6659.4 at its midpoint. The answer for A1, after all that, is 0.101 mag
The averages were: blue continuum 3.03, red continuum 2.84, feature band 2.67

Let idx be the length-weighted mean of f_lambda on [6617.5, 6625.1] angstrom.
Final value 2.94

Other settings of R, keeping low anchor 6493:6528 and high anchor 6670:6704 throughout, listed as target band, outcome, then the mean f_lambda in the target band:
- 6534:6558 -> -0.065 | 2.86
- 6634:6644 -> -0.025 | 2.8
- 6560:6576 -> -0.146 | 3.1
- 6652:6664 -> 0.012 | 2.71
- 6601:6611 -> -0.011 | 2.75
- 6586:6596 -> -0.037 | 2.81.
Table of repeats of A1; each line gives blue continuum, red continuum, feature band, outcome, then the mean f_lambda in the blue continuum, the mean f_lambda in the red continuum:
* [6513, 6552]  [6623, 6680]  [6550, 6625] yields -0.08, 2.6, 2.78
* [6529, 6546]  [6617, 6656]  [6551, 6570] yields -0.21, 2.55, 2.81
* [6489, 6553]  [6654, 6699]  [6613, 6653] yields -0.01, 2.65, 2.76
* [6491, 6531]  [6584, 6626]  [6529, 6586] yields -0.08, 2.62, 2.74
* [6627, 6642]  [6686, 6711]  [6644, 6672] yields -0.05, 2.7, 2.73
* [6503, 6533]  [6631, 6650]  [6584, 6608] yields -0.03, 2.58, 2.82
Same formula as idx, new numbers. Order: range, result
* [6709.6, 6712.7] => 2.49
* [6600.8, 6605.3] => 3.03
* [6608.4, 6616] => 2.34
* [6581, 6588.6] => 3.11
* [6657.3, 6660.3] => 2.63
